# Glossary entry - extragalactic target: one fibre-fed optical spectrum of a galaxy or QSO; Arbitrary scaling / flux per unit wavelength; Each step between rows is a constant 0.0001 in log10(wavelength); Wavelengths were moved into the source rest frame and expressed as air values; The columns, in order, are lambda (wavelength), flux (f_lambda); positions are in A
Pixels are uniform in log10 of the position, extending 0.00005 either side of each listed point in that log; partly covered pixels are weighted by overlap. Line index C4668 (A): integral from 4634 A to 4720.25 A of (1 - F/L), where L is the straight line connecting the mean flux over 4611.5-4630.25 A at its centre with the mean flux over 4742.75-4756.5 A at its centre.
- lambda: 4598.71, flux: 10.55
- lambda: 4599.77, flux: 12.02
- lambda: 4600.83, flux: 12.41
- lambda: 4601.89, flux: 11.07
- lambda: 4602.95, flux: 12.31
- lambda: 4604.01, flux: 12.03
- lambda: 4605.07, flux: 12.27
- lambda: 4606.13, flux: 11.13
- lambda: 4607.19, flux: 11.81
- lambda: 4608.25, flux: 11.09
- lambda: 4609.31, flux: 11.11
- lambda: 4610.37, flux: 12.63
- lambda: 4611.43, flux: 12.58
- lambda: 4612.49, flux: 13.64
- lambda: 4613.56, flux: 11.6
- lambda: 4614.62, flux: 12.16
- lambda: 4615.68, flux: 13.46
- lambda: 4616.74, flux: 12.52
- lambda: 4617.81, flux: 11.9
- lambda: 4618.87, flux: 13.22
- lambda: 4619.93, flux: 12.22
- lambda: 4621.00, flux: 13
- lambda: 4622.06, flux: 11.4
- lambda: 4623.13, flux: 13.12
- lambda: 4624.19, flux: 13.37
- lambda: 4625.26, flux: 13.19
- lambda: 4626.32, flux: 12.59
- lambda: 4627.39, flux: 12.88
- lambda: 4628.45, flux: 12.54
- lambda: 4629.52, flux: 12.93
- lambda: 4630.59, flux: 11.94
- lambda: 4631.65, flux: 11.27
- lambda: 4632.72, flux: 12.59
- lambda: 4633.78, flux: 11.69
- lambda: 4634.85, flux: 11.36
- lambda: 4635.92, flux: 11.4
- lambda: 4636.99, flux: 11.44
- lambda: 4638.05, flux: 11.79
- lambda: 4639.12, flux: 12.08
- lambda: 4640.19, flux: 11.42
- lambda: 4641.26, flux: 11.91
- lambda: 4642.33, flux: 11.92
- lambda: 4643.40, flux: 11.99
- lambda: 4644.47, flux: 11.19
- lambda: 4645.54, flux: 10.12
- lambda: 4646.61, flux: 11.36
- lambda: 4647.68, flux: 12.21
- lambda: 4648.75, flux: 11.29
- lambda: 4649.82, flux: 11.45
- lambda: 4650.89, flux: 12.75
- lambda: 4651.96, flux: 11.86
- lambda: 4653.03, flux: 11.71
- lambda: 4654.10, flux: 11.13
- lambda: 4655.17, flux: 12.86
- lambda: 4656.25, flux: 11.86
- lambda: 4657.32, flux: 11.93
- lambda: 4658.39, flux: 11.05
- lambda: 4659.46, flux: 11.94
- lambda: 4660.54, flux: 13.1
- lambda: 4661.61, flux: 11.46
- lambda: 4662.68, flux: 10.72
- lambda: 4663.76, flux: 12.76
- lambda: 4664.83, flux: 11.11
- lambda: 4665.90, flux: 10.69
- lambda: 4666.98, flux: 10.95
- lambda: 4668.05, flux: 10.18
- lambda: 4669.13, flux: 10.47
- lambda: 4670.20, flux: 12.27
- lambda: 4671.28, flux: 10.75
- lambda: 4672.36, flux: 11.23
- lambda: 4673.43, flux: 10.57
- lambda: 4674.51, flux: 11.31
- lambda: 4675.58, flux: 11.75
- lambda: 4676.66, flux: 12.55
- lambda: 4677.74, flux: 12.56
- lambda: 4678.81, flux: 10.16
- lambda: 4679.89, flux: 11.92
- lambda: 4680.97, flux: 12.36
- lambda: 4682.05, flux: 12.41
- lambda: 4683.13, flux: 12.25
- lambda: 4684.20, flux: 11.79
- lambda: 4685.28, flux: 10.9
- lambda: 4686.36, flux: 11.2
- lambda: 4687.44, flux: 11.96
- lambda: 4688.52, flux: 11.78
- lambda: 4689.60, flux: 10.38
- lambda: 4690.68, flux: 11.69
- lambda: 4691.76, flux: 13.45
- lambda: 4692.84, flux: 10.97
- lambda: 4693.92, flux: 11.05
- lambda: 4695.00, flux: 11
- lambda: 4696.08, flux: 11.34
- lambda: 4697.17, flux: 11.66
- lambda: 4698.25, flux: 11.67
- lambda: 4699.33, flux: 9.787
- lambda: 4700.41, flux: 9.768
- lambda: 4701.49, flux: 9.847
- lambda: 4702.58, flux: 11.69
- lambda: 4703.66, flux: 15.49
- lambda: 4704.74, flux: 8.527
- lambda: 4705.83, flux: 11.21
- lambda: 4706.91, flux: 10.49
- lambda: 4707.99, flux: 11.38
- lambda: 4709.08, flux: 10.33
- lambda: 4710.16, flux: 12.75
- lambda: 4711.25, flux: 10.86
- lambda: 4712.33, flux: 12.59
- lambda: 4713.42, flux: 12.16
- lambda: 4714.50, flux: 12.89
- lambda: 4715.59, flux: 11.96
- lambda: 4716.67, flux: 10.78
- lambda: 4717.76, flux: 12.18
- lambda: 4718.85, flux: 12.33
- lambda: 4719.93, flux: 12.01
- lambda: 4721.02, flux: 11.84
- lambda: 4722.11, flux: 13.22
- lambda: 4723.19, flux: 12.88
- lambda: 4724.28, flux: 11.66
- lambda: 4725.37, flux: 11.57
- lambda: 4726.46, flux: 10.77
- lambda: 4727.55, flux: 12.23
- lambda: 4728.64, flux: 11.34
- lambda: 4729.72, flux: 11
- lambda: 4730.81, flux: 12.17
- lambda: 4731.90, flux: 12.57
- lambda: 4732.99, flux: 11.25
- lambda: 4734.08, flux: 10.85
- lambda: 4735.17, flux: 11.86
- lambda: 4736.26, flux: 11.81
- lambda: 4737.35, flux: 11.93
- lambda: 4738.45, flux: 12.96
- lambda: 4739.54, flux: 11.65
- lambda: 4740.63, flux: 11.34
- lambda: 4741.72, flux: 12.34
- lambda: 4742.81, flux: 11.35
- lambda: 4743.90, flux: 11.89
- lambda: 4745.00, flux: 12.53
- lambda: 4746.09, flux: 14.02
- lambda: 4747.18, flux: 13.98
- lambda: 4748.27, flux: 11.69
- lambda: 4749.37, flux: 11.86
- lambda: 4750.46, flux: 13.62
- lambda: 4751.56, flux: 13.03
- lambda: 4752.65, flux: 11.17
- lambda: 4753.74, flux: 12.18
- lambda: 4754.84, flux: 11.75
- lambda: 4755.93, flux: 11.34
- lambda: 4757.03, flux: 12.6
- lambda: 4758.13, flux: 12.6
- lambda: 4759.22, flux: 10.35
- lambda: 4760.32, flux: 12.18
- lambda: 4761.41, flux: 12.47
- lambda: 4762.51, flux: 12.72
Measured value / 6.9 A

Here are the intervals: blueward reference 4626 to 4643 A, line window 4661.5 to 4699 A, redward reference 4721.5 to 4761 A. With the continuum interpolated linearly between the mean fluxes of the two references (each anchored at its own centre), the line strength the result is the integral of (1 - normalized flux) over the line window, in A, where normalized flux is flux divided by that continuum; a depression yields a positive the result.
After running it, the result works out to 1.71 A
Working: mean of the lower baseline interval 12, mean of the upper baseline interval 12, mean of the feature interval 11.5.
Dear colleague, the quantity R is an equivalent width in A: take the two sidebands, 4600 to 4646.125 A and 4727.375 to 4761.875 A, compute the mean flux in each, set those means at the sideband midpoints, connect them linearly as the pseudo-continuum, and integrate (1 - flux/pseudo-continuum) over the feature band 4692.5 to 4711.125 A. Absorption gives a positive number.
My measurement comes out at 1.5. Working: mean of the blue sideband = 12.1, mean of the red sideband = 12.1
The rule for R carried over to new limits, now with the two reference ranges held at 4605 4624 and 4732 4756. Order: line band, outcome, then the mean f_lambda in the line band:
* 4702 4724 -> 0.54 A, 11.9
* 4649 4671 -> 1.15 A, 11.6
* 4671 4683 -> 0.57 A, 11.6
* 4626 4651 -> 0.92 A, 11.8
